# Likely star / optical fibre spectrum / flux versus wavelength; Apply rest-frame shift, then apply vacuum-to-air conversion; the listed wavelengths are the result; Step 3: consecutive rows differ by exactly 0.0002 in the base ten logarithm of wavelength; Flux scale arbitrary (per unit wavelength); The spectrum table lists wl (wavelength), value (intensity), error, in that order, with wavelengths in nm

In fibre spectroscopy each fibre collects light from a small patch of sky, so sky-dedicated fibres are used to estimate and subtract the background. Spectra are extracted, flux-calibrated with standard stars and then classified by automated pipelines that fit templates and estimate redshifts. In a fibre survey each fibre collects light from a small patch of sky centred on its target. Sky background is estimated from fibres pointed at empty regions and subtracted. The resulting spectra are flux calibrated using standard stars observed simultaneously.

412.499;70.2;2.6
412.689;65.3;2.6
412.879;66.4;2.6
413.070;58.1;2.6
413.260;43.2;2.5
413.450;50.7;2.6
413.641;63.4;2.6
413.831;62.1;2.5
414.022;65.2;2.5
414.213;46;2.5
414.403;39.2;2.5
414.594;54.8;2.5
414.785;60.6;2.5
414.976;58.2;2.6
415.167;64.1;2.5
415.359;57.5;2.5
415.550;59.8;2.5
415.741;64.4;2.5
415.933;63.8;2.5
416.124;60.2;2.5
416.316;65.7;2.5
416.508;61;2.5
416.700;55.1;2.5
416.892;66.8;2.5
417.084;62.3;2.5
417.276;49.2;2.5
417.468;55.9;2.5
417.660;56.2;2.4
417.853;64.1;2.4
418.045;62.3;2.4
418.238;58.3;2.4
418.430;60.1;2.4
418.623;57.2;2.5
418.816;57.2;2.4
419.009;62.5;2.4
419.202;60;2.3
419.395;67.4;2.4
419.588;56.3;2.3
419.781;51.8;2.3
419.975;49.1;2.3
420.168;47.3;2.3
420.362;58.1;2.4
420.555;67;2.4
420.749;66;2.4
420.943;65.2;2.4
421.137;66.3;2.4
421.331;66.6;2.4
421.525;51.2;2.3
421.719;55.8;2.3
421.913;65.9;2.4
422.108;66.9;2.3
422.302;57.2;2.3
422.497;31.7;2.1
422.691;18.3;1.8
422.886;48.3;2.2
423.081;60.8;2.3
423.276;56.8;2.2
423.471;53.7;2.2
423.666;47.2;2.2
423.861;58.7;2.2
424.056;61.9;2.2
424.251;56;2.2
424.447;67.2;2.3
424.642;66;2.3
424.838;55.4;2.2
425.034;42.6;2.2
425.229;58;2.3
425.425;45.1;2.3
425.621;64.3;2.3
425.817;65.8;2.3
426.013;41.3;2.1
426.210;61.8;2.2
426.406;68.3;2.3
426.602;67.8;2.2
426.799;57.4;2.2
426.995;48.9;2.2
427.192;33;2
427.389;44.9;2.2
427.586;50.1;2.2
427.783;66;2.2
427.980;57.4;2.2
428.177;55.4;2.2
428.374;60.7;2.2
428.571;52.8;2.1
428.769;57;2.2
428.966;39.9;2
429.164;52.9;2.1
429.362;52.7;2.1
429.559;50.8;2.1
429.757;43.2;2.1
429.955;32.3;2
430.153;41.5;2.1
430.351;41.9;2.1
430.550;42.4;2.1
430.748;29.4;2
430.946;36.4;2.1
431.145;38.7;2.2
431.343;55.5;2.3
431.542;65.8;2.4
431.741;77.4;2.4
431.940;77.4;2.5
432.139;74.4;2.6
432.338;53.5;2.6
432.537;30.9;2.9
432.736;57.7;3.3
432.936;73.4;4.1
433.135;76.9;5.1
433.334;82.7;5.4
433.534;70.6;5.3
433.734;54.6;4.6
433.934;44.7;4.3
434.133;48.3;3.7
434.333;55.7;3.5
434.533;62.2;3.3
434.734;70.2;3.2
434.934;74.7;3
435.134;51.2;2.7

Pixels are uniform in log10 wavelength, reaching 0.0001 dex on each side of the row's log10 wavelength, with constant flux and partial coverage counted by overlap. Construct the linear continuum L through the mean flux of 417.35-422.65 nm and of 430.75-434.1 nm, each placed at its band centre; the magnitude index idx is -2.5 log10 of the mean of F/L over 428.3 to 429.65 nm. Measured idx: 0.134 mag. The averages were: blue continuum 58.2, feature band 52.3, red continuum 59.5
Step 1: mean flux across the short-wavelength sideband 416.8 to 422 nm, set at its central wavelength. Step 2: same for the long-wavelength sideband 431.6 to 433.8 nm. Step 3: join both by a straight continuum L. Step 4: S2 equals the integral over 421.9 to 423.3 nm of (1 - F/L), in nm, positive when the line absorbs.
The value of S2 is 0.27 nm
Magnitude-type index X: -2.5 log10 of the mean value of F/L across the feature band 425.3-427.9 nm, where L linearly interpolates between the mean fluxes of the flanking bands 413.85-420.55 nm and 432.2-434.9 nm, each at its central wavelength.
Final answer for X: 0.09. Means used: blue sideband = 58.3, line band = 55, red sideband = 60.7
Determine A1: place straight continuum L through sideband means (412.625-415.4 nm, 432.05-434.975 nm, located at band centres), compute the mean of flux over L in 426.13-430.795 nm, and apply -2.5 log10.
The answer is 0.19 mag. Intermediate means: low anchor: 56.9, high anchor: 61.7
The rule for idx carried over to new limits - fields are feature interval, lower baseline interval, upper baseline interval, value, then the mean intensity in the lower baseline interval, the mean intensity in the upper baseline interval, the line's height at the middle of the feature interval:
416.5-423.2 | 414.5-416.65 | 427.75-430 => 0.01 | 60.8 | 51.8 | 57.9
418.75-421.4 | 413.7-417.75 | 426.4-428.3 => -0.06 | 58.5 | 54.3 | 57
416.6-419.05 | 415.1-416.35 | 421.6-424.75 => 0.02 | 62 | 54.5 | 59.9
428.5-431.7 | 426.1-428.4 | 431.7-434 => 0.28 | 55.7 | 64.5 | 60.2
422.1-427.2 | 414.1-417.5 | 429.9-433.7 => 0.05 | 58.1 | 56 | 56.9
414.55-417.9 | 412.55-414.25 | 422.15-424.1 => -0.08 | 58.5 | 49.6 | 55.9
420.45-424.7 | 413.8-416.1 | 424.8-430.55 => -0.05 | 57.9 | 51.8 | 54.3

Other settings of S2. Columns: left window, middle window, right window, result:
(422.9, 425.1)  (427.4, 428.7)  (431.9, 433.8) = 0.09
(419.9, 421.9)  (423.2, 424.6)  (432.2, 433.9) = 0.06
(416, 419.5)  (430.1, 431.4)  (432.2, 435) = 0.44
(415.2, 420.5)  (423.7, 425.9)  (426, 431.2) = -0.22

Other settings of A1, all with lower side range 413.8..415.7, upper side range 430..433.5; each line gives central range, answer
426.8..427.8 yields 0.173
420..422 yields -0.073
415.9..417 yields -0.096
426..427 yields -0.064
